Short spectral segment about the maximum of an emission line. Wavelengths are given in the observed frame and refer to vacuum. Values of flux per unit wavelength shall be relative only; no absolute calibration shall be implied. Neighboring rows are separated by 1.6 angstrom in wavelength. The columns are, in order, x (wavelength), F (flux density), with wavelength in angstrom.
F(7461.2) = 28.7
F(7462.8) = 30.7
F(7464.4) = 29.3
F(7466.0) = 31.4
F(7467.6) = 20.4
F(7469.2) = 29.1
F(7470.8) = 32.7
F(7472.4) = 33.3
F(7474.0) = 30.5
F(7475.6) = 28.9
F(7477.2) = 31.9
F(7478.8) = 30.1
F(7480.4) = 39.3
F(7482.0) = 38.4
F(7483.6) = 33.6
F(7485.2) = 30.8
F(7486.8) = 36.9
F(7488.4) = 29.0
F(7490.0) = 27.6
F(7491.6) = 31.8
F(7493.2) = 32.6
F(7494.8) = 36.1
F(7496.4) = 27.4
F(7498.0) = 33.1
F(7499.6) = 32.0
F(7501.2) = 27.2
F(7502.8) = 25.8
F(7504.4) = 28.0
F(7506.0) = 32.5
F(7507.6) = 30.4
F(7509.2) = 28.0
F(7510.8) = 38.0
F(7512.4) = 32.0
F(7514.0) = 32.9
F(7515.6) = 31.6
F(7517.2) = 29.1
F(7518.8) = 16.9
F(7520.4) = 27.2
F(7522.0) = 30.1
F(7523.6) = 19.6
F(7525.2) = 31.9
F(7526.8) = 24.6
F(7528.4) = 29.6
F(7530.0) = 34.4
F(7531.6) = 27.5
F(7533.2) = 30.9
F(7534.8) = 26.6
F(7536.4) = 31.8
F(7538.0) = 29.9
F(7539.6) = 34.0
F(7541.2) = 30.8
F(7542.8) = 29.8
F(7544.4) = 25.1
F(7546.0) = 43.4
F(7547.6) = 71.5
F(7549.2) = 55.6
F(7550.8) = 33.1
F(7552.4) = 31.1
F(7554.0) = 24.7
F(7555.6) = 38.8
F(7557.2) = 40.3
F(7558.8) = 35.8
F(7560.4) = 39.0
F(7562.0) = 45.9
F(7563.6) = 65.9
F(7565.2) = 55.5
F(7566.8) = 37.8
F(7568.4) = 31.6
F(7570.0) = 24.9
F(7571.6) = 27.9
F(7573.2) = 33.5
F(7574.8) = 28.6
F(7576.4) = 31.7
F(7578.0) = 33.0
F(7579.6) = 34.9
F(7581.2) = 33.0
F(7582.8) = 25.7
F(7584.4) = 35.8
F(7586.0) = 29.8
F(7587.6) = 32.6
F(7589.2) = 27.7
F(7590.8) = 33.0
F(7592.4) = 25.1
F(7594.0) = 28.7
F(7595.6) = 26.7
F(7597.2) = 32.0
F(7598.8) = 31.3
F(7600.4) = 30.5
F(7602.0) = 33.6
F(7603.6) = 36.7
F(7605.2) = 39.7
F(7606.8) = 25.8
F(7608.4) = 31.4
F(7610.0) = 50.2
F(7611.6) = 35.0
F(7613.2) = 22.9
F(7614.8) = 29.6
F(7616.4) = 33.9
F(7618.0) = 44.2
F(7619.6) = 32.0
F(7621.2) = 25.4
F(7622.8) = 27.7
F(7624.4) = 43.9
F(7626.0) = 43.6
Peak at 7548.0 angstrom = [S II] 6716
